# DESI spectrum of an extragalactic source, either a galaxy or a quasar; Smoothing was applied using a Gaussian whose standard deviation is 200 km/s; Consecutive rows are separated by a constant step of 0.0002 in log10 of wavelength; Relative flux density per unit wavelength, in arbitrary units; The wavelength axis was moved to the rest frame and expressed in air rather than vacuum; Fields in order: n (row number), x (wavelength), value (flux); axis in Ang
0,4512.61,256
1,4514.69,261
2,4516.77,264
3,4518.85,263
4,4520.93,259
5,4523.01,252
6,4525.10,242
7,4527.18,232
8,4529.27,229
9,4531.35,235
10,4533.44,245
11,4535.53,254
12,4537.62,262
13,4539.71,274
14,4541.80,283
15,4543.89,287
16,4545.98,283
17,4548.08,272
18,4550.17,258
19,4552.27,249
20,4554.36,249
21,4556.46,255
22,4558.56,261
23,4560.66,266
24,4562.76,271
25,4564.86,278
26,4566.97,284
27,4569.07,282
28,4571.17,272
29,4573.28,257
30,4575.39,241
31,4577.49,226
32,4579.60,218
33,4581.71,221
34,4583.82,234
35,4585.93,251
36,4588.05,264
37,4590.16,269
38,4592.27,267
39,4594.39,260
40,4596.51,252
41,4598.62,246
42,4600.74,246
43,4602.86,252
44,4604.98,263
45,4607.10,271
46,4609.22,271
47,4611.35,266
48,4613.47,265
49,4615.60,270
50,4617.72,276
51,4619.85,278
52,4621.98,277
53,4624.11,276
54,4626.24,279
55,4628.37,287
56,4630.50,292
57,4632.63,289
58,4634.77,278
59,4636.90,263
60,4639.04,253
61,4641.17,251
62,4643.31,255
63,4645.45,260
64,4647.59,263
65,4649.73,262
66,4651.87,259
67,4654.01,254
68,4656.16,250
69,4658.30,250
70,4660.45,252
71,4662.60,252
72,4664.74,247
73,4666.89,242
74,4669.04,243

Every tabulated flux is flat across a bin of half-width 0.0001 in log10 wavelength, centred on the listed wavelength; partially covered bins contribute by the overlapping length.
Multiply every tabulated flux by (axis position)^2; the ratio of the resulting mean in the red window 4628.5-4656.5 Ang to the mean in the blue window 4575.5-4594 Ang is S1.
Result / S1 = 1.1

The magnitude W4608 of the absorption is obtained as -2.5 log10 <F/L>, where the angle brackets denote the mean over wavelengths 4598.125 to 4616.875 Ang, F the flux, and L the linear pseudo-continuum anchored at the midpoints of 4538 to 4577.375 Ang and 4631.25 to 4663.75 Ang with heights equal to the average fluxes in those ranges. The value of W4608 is 0.005 mag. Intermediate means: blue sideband 267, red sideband 260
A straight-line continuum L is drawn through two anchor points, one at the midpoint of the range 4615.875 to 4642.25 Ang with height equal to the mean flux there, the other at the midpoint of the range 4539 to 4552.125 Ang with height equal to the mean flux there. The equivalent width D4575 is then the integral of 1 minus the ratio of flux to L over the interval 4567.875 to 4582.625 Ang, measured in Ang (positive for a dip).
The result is 1.5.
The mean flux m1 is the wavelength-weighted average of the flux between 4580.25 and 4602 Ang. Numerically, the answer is 250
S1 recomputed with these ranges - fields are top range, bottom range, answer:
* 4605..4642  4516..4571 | 1.08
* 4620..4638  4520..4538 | 1.19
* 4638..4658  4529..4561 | 1.03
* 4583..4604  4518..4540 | 1.05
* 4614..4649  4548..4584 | 1.09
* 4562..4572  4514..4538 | 1.13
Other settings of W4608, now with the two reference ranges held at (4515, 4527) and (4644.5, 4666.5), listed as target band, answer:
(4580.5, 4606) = 0.01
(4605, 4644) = -0.07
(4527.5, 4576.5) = -0.03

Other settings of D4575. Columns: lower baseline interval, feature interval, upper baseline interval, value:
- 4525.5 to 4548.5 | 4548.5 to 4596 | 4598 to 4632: 1.4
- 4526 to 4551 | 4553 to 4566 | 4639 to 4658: -0.2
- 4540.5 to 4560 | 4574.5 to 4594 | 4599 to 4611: 1.4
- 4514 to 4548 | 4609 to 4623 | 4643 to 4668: -0.9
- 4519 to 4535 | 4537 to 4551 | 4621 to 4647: -1.5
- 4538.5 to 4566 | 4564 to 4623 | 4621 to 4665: 1.6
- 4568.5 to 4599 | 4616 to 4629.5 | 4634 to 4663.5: -1.3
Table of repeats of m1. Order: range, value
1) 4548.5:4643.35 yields 262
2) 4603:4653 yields 269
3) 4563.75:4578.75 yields 262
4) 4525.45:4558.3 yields 258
